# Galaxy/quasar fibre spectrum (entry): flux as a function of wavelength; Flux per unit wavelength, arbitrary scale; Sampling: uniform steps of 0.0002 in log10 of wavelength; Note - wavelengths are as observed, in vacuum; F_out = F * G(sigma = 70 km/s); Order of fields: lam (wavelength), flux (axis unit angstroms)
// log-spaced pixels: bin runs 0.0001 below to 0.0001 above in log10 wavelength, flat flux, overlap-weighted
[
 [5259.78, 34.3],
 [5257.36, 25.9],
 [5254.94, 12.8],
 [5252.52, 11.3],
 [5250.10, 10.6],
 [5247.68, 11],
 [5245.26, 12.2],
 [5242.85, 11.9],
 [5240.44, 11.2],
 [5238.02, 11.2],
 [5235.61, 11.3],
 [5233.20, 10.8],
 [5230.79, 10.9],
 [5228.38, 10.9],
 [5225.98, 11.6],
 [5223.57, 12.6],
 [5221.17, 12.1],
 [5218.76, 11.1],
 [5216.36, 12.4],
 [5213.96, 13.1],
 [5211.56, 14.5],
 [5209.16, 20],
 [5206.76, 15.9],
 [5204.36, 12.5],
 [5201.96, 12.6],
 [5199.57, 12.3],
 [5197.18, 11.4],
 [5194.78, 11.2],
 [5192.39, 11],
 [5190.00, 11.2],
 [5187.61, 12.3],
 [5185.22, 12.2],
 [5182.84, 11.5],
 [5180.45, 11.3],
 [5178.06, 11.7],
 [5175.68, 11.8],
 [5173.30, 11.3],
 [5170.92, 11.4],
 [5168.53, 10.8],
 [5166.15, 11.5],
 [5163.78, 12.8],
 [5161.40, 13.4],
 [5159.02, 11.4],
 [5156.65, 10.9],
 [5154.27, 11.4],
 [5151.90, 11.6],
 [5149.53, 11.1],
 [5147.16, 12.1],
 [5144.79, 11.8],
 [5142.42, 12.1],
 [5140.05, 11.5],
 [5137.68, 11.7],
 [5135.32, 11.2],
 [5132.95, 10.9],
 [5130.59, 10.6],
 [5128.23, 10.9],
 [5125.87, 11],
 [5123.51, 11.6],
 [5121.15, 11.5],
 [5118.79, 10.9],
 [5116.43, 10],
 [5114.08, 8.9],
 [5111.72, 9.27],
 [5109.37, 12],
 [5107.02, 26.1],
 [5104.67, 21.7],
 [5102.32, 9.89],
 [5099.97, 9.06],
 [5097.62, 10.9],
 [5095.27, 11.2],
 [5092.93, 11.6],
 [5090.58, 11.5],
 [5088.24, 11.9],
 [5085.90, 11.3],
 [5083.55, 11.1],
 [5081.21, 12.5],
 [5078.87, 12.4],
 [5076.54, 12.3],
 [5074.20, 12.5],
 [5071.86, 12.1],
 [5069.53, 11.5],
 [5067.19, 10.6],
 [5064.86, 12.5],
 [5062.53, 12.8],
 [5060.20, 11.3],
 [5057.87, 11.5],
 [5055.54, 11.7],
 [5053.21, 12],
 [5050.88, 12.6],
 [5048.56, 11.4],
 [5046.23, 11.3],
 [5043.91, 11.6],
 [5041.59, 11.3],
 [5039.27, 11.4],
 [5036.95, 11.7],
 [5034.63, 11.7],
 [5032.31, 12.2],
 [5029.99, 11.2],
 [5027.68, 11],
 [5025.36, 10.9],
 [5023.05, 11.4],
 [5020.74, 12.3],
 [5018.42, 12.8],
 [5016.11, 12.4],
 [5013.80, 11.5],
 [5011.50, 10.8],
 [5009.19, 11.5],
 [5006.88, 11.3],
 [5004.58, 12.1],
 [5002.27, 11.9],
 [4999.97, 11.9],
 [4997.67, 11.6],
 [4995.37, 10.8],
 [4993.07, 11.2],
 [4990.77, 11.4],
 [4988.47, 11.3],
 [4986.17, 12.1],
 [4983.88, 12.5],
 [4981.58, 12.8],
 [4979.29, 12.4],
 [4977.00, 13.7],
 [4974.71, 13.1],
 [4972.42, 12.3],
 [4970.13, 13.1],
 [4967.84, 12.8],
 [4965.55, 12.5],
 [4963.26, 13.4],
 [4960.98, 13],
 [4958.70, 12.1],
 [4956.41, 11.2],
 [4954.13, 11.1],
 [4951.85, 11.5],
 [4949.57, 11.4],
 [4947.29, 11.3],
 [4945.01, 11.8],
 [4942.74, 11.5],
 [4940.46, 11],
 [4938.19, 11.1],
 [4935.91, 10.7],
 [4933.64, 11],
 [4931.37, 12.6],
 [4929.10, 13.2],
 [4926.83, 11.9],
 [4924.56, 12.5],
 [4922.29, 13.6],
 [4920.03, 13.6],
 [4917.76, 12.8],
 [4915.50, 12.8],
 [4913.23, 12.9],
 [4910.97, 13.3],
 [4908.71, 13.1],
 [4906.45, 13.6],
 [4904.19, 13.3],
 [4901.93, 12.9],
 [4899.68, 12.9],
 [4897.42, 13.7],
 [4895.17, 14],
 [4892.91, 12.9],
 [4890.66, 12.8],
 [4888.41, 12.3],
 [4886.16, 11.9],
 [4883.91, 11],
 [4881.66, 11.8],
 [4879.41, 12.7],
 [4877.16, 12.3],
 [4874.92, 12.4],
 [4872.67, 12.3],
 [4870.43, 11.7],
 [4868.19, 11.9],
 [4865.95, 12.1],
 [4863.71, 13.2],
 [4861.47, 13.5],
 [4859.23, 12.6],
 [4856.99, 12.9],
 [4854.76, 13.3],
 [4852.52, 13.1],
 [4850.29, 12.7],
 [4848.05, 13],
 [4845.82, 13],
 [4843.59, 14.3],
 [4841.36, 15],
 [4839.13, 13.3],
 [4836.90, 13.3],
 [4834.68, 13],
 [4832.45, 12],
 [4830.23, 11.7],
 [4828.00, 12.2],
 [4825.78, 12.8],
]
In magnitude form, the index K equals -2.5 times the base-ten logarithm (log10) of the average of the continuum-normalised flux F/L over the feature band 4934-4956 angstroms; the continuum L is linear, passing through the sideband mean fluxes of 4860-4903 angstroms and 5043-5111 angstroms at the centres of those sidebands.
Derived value 0.11 mag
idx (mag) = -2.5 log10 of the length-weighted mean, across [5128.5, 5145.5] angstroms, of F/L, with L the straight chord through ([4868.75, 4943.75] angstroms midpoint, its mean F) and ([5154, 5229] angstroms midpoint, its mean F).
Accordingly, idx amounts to 0.09 mag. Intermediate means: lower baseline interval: 12.5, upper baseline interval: 12.3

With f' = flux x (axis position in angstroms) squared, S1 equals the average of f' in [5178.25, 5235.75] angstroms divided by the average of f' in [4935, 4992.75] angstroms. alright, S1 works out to 1.13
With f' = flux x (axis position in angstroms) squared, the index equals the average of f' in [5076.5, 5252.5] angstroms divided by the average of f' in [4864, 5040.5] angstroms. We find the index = 1.07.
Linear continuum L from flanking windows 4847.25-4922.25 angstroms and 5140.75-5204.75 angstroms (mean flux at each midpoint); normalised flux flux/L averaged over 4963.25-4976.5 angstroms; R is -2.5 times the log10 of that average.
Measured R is -0.034 mag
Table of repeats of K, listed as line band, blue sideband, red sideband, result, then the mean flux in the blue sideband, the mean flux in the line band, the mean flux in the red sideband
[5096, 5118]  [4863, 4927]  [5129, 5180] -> -0.11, 12.7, 13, 11.6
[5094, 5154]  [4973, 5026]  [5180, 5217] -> 0.05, 11.9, 12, 12.9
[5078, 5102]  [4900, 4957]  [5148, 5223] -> 0.09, 12.2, 11.3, 12.3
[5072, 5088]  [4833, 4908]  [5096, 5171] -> 0.01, 12.9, 12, 11.9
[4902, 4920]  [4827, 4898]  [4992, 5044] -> -0.06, 12.7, 13.1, 11.6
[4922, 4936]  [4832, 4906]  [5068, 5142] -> 0.03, 12.8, 12.2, 12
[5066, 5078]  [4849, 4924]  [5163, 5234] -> 0.06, 12.8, 11.8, 12.2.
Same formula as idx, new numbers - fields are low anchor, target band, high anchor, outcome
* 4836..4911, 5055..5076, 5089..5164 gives 0.03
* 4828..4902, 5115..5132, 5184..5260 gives 0.19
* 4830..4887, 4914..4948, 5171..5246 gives 0.04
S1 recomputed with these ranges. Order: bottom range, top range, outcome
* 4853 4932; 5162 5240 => 1.08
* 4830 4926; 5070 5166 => 1.02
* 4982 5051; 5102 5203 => 1.08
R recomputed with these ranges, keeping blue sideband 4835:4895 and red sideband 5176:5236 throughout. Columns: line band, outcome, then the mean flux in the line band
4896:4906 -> -0.04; 13.3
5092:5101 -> 0.17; 10.7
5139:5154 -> 0.07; 11.7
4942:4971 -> 0.05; 12.1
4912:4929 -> -0.02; 12.9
